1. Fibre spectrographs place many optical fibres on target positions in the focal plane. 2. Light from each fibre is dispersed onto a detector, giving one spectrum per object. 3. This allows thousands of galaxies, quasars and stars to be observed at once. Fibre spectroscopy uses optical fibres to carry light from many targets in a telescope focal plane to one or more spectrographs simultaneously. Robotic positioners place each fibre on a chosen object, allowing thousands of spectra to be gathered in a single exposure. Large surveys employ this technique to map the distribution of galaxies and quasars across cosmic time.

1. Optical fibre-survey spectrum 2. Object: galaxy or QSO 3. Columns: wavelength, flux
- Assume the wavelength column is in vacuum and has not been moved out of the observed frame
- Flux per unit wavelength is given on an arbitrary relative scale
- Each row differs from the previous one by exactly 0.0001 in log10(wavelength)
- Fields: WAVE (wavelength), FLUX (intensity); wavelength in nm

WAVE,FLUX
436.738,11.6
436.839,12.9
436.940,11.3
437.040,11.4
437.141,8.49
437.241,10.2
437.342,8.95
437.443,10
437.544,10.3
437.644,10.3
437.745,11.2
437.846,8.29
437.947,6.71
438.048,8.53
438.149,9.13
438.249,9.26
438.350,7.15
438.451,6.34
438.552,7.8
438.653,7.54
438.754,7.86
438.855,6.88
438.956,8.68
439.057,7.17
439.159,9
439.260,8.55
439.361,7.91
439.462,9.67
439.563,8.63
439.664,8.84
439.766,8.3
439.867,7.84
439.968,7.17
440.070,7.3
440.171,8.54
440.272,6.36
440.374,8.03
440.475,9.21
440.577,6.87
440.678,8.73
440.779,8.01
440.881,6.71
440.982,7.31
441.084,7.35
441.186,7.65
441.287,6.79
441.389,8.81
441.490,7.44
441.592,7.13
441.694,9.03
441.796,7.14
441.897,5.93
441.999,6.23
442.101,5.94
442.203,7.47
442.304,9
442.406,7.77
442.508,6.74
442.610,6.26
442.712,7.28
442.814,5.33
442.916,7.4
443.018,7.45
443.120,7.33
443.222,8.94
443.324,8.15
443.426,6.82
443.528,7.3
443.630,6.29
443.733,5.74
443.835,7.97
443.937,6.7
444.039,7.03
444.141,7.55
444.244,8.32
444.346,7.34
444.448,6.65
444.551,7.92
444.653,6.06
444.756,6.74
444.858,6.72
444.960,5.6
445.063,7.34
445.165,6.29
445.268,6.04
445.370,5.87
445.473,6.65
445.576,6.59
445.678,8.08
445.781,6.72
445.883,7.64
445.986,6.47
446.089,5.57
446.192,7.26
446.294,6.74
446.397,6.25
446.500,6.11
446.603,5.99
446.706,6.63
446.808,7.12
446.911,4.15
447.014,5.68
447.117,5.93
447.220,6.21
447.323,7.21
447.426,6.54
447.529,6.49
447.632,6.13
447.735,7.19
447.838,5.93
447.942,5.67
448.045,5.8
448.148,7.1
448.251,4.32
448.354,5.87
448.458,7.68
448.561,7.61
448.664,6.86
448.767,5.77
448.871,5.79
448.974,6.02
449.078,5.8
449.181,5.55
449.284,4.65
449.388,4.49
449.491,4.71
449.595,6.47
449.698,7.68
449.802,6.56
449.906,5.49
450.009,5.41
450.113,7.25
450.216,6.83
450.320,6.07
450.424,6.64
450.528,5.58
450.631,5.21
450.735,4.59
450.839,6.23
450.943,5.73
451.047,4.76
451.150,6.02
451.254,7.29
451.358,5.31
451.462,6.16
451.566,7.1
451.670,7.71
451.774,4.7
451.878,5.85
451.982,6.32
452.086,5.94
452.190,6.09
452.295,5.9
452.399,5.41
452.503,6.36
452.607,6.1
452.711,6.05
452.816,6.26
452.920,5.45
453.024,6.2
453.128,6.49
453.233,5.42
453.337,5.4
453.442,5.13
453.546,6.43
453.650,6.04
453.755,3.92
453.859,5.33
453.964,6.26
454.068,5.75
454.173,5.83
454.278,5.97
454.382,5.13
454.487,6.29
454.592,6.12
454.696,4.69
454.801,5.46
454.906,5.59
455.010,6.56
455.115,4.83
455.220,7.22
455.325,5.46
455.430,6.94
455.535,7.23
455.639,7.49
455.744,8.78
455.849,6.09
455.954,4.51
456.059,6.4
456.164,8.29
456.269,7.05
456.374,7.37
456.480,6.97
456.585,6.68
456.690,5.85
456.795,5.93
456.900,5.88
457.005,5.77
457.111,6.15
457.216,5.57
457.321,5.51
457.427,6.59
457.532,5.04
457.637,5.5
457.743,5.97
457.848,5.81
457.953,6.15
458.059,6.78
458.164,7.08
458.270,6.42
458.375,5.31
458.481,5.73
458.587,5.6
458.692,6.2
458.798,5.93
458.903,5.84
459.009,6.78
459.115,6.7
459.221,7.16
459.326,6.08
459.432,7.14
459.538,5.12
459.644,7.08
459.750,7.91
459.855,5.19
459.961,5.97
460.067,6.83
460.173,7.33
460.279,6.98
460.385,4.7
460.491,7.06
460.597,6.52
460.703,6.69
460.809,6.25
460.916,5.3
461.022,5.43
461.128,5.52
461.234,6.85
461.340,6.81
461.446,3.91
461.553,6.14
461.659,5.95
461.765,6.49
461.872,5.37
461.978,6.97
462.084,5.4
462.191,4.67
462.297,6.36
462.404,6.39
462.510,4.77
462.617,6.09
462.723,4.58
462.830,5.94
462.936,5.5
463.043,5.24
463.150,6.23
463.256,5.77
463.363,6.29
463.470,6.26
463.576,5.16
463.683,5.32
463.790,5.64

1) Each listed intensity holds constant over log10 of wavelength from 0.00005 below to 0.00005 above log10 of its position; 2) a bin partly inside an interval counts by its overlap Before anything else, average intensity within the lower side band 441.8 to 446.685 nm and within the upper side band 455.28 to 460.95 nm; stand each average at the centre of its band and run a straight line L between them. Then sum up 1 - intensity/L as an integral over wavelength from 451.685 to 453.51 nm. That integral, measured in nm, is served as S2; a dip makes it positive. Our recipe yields 0.19 nm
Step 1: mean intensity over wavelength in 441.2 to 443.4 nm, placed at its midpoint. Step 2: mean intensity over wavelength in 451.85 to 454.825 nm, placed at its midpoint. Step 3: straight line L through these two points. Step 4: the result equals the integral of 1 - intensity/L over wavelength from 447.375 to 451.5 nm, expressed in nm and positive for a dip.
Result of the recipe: 0.19 nm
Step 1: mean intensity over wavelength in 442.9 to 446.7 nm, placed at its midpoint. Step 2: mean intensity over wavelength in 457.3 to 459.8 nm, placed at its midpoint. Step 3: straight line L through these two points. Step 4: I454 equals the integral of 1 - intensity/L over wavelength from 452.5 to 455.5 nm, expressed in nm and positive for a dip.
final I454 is 0.30 nm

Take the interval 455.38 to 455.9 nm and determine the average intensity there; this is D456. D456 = 7.32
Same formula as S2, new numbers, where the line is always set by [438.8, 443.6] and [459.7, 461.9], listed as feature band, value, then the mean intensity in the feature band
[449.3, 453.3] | 0.515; 5.98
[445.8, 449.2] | 0.411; 6.29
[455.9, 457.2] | 0.019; 6.38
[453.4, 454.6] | 0.179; 5.67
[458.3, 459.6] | 0.031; 6.14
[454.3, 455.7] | 0.105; 6.1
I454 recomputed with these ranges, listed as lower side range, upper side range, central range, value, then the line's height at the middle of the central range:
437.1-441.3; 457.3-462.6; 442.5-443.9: 0.13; 7.83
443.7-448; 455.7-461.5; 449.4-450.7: 0.08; 6.48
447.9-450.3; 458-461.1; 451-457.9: 0.15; 6.19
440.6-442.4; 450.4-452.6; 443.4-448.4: 0.19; 6.79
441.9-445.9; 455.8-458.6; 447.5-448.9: 0.09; 6.72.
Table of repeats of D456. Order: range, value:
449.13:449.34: 5.09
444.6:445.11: 6.49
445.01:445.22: 6.78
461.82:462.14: 5.91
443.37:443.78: 6.56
